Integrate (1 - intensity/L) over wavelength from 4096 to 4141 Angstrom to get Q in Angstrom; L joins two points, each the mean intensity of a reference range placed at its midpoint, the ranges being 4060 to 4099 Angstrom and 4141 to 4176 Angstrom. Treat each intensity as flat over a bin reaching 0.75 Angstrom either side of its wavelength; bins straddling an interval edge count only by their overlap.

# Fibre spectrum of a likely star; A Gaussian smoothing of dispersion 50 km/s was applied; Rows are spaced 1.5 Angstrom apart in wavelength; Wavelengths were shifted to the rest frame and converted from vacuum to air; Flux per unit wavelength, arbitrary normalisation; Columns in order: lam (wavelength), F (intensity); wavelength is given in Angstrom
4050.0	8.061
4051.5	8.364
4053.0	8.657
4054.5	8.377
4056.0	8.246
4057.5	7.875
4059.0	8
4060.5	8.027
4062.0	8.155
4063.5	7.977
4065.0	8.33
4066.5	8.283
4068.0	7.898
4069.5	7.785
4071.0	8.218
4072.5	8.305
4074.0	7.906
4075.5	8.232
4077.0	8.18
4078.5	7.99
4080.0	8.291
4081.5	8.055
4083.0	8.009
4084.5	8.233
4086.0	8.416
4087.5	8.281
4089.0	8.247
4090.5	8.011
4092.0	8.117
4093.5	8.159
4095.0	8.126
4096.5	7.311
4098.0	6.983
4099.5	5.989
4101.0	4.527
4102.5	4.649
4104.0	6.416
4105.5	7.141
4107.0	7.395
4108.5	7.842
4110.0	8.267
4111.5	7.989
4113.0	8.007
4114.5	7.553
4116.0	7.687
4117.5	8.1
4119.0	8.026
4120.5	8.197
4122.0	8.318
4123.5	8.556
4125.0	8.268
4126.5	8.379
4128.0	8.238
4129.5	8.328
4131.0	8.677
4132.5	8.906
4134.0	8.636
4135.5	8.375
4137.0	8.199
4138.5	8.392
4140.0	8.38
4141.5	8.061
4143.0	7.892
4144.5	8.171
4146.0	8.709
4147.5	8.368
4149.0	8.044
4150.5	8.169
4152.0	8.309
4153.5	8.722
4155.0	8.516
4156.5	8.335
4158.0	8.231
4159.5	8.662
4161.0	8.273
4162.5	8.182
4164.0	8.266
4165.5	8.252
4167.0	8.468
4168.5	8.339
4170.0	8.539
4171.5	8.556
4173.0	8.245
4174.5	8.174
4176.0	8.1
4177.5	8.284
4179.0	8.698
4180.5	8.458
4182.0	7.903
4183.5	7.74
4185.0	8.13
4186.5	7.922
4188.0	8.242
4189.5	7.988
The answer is 2.52 Angstrom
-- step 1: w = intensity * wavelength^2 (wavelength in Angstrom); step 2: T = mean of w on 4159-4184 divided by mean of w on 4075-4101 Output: 1.1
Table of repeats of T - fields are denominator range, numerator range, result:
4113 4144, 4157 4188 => 1.02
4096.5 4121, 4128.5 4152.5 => 1.18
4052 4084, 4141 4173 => 1.07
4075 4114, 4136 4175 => 1.13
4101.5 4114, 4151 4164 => 1.20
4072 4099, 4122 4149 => 1.07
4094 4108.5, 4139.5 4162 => 1.29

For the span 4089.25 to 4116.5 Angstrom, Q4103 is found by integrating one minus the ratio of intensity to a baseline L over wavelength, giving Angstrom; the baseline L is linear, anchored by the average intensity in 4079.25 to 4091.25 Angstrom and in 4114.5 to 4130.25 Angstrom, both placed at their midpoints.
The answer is 3.1 Angstrom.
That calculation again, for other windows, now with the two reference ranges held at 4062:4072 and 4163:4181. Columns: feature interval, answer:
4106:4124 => 0.5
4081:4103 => 2.0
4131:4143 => -0.2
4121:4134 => -0.3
